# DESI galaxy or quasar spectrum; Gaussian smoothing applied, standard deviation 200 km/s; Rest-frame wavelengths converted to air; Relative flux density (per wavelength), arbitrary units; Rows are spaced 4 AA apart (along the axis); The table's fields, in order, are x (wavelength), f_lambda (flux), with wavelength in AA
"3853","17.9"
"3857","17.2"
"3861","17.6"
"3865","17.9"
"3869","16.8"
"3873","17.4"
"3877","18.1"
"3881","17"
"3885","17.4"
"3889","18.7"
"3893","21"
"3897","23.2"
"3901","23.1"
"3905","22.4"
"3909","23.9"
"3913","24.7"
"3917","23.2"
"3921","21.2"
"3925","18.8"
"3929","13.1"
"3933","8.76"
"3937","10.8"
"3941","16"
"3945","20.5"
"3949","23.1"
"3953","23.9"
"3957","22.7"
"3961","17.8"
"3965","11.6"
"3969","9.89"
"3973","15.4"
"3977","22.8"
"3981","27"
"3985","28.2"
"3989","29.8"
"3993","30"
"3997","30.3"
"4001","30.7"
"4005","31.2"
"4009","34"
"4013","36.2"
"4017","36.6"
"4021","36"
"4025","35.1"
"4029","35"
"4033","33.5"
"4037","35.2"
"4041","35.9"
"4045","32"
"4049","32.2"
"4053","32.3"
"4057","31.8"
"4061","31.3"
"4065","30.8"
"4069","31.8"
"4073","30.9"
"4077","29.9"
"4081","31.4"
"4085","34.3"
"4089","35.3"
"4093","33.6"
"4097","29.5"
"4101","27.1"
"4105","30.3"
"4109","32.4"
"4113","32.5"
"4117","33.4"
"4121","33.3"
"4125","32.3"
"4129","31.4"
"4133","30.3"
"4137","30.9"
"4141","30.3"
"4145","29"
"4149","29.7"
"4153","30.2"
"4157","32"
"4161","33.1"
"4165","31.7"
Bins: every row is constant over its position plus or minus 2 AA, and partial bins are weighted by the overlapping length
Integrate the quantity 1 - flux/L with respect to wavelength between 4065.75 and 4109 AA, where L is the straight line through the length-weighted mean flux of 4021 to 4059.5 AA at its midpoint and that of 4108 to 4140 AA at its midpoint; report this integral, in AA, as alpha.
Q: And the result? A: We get 1.8 AA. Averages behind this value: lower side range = 33.8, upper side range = 32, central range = 31.4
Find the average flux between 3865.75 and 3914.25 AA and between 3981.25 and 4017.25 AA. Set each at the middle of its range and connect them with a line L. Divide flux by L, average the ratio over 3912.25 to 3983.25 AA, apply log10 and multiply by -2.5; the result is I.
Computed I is 0.38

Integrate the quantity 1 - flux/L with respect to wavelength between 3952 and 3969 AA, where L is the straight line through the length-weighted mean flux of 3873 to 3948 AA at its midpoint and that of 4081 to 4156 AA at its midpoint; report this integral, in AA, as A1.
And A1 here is 3.31 AA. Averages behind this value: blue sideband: 19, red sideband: 31.4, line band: 17.6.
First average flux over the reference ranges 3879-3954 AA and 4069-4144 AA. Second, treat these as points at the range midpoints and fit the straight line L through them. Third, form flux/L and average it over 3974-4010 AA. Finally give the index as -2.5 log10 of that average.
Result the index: -0.18 mag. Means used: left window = 19.5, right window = 31.6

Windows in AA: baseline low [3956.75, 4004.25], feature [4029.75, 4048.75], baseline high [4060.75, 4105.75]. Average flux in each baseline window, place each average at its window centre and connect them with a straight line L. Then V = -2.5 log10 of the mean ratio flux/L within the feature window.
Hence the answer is -0.22 mag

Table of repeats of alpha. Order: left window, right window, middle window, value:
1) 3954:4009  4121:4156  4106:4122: -1.6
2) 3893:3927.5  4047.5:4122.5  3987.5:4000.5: -1.6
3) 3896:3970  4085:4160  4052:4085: -4.3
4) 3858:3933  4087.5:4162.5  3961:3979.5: 6.2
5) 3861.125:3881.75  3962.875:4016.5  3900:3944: 4.8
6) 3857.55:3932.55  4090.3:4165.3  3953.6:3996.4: 3.2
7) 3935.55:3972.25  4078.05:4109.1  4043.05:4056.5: -2.4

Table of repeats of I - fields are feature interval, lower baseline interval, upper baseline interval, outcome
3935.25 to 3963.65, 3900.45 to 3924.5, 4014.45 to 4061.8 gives 0.34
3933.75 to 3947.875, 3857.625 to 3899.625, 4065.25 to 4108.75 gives 0.40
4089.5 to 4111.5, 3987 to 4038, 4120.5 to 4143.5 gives 0.03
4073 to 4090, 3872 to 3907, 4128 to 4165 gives -0.16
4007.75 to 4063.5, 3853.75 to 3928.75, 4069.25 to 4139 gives -0.22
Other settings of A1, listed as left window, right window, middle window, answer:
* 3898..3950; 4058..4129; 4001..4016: -4.8 AA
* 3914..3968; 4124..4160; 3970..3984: -0.8 AA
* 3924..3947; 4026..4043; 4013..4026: -1.7 AA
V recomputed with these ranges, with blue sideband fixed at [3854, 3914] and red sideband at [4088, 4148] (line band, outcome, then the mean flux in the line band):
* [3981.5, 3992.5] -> -0.165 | 28.9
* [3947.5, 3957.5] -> -0.011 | 23.3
